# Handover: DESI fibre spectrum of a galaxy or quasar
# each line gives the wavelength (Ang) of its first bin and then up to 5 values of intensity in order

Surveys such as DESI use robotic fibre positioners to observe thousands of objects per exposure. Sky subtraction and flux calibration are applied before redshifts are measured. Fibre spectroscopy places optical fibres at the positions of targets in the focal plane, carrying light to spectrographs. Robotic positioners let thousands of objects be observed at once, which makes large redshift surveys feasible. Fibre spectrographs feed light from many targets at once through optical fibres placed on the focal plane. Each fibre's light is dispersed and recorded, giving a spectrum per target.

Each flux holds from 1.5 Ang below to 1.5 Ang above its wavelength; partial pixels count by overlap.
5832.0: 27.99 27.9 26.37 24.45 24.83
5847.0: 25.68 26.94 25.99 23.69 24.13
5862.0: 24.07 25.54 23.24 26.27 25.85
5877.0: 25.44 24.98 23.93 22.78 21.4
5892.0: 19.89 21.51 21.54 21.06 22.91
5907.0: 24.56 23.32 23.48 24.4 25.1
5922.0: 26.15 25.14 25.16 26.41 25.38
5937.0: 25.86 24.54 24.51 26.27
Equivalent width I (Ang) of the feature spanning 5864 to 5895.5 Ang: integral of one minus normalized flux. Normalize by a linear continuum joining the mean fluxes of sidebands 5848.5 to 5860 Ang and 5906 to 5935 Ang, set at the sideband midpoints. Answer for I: 1.70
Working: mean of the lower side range 25.2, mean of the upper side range 24.9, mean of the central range 23.8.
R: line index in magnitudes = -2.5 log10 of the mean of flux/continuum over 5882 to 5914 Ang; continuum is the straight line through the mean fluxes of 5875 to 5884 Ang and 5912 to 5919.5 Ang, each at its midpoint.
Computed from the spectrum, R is 0.103 mag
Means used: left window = 24.9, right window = 24.3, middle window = 22.4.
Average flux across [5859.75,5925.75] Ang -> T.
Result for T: 23.7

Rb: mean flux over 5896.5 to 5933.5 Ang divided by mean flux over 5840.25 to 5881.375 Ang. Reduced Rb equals 1.0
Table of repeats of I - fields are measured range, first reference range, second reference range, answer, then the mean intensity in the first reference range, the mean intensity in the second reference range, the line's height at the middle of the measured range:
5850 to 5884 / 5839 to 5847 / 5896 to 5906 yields -1.8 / 24.9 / 22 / 23.7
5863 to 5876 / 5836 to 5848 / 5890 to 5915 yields -0.6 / 25.4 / 22.3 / 24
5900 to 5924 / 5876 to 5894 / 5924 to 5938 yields 0.6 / 23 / 25.6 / 24.5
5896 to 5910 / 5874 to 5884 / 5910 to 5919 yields 1.0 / 25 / 24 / 24.3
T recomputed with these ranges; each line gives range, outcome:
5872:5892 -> 23.8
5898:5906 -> 22.1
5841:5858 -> 25.3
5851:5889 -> 24.6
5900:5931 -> 24.3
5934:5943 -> 25.1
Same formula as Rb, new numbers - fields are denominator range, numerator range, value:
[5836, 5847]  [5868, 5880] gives 1.00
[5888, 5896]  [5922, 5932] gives 1.23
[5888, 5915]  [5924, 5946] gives 1.14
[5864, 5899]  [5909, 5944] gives 1.06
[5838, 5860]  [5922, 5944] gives 1.01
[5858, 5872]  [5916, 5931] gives 1.03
